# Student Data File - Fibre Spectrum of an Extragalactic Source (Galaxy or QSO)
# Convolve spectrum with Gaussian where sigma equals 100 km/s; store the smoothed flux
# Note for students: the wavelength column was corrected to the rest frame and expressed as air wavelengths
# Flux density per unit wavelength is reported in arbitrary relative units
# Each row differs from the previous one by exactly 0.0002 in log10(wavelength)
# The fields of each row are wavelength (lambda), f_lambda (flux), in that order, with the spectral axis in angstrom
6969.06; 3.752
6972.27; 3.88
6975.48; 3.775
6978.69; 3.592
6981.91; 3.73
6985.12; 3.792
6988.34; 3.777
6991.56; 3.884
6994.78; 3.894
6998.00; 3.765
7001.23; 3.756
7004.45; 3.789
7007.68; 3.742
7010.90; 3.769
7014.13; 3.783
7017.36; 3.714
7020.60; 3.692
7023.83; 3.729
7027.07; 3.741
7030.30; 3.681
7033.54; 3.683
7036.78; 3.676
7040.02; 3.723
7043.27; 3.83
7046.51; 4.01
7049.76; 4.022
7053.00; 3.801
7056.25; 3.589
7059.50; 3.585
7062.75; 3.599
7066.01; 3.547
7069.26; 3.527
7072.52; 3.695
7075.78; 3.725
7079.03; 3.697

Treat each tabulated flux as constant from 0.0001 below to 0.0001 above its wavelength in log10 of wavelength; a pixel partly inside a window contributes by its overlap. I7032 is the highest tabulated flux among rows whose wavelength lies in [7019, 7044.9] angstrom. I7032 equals 3.83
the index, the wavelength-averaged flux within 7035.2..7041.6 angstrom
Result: 3.7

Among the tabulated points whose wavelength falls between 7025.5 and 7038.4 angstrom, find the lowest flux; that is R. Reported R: 3.676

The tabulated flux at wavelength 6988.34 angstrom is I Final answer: 3.777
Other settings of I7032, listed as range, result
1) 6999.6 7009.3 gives 3.789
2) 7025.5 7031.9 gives 3.741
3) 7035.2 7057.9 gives 4.022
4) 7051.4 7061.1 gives 3.801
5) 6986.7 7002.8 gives 3.894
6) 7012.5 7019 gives 3.783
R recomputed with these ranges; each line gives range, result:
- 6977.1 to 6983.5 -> 3.592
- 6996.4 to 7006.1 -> 3.756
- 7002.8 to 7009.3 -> 3.742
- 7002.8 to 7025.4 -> 3.692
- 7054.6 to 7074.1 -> 3.527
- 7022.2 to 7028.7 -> 3.729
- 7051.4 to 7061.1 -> 3.585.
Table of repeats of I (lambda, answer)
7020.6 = 3.692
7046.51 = 4.01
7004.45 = 3.789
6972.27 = 3.88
